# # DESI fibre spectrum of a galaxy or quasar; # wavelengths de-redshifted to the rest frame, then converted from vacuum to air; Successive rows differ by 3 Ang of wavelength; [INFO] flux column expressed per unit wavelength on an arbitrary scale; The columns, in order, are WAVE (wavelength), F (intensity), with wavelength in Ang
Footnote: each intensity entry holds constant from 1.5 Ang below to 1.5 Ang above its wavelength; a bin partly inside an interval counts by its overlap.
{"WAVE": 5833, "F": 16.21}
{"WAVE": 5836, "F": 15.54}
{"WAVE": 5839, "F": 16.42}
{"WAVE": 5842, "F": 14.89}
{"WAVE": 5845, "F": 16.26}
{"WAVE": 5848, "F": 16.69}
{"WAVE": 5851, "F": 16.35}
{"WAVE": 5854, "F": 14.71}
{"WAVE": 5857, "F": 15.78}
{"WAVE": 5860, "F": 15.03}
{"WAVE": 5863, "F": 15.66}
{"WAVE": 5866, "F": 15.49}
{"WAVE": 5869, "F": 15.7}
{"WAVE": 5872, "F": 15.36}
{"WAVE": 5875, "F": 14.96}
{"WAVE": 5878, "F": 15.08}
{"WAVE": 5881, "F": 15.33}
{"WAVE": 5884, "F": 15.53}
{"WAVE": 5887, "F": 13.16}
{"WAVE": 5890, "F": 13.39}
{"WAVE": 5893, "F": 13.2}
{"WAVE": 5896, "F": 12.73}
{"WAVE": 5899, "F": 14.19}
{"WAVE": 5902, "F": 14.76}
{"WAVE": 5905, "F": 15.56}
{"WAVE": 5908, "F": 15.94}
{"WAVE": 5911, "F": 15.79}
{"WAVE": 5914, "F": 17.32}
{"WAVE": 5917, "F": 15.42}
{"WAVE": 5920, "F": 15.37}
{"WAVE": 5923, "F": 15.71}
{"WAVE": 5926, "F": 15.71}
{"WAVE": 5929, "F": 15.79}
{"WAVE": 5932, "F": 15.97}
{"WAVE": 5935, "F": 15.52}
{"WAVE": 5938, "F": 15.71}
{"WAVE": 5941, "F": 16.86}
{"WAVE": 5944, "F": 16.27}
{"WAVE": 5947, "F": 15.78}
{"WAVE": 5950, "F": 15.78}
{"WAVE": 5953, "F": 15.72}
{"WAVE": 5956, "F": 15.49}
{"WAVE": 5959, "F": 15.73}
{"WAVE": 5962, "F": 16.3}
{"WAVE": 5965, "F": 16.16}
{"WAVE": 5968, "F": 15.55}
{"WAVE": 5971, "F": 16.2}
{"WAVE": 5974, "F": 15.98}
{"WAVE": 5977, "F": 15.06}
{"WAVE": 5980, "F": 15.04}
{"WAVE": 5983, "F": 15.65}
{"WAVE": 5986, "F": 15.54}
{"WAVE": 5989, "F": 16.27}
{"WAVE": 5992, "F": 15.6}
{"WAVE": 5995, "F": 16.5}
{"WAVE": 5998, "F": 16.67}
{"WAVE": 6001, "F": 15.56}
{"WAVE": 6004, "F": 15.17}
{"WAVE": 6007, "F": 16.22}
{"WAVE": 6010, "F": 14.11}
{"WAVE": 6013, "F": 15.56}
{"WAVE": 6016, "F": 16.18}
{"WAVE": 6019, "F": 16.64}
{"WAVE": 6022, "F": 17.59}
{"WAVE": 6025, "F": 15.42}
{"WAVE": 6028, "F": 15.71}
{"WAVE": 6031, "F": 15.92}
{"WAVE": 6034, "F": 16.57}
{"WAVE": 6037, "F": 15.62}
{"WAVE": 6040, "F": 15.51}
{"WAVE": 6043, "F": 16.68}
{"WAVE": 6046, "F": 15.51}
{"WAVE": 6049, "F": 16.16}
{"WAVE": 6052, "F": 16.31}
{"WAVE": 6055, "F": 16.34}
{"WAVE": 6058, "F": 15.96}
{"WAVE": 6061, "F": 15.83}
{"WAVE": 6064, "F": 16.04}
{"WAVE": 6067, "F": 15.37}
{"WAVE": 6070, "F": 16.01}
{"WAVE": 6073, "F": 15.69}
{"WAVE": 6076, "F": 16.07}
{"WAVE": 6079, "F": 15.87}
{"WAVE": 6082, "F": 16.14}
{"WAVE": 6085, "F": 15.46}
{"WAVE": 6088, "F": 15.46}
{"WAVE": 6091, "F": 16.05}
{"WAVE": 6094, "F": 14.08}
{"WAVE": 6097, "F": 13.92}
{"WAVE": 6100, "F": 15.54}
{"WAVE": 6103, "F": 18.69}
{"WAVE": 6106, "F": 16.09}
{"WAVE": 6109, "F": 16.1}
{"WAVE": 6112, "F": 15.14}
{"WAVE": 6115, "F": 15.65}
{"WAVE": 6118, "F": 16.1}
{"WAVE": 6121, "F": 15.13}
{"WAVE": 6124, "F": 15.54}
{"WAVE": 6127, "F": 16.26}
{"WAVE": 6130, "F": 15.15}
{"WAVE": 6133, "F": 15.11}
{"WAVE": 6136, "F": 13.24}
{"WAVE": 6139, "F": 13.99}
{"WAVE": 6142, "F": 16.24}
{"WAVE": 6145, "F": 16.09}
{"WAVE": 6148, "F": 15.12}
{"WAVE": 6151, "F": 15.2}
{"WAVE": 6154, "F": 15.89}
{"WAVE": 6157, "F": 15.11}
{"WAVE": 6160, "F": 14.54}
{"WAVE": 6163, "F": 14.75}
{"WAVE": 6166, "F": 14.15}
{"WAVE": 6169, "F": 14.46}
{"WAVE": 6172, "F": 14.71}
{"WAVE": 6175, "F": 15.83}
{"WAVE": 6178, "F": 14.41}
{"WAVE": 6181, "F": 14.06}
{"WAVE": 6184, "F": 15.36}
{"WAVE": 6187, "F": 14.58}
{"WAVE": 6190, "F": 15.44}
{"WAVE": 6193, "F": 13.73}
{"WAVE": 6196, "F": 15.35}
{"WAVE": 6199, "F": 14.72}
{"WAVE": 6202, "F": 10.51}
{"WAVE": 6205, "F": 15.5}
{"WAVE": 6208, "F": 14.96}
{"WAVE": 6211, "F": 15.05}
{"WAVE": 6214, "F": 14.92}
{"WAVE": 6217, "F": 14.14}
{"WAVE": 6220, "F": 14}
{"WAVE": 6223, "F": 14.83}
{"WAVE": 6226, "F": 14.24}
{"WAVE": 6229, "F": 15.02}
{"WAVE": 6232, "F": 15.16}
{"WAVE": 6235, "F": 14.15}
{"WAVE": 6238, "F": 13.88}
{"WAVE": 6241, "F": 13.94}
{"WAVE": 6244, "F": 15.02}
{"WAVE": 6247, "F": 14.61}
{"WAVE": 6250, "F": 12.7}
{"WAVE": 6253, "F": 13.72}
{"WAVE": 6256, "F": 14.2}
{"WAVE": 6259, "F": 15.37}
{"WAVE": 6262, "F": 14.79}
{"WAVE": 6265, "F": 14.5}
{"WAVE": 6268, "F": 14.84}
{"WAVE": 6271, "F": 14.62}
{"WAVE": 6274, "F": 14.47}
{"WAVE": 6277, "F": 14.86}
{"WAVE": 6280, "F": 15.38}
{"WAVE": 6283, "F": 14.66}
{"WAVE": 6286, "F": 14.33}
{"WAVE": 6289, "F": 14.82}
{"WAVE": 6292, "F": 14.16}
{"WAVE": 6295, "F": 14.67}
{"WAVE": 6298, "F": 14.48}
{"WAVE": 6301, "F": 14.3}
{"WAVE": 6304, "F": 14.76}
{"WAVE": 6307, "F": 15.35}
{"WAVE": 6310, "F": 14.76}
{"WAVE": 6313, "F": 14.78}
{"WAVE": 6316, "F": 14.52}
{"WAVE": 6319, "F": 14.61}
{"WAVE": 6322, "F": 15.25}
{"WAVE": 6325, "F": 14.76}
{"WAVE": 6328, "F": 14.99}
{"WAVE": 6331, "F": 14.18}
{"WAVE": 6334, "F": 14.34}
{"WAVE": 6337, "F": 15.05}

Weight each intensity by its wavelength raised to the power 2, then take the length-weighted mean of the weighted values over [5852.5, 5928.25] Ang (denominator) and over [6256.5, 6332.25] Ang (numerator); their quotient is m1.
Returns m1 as 1.11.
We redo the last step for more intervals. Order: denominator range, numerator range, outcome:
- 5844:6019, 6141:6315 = 1.04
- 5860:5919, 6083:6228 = 1.09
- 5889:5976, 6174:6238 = 1.02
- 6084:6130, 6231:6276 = 0.96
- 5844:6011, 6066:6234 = 1.05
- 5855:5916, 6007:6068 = 1.12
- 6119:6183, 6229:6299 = 1.00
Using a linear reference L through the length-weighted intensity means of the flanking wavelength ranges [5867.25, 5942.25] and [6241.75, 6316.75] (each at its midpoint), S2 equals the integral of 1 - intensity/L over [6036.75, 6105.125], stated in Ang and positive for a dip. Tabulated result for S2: -4.2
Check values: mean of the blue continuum 15.2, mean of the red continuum 14.6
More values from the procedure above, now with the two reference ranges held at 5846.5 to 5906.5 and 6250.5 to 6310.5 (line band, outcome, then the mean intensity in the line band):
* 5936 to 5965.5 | -2.2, 16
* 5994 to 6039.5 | -3.4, 15.9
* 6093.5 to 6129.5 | -2.4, 15.7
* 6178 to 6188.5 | 0.0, 14.6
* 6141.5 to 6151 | -0.6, 15.7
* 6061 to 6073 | -0.8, 15.8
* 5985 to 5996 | -0.8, 16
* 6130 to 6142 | 0.2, 14.5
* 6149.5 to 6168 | -0.3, 14.9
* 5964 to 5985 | -1.1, 15.6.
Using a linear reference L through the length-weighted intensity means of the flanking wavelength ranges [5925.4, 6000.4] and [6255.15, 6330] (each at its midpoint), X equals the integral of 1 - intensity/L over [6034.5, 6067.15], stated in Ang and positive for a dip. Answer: -0.9 Ang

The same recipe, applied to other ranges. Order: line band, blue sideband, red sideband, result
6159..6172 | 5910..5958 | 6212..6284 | 0.3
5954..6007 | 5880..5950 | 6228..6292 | -2.4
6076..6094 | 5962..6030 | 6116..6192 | -0.3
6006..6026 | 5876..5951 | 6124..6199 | -1.1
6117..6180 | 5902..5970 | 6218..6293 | -0.5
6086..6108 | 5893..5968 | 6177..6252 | -1.2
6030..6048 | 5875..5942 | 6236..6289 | -1.3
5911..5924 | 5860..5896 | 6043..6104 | -0.9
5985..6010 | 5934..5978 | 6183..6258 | -0.3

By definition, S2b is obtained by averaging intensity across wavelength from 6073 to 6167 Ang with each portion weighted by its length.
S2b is 15.4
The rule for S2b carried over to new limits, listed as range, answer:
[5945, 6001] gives 15.8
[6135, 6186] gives 14.9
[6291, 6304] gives 14.5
